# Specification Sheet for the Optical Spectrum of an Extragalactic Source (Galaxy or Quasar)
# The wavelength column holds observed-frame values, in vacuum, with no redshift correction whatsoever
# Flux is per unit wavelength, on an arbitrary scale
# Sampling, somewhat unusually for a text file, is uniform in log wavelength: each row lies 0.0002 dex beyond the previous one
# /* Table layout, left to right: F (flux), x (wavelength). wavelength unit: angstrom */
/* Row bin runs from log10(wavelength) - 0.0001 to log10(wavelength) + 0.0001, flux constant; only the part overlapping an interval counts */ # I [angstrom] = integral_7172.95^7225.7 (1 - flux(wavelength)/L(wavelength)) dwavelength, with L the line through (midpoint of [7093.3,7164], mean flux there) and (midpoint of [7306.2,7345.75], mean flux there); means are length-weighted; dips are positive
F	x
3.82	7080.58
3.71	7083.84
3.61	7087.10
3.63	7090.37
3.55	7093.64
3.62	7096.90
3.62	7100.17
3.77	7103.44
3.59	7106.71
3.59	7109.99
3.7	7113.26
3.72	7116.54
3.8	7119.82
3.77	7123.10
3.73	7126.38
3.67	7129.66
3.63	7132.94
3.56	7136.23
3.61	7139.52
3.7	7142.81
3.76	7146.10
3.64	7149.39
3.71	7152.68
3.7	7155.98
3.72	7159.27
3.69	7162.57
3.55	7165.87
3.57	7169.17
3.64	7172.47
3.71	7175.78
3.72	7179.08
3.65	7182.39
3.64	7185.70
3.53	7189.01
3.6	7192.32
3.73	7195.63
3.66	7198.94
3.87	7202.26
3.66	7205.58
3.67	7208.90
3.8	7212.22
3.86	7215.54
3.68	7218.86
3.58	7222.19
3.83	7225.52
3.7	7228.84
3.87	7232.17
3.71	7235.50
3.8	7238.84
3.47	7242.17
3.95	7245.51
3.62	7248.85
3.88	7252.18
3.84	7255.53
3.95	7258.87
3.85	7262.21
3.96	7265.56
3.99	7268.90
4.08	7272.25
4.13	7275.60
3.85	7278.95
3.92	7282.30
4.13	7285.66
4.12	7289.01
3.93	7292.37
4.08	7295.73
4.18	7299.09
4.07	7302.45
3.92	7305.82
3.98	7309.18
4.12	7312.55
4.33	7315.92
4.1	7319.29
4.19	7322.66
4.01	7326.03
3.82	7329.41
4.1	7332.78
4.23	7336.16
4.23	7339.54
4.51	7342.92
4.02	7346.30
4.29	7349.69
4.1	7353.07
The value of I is 2.0 angstrom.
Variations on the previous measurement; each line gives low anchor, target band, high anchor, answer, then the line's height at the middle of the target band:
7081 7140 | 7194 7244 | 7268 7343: 2.16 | 3.9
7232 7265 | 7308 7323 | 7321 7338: -0.45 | 4.02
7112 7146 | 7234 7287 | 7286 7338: 1.19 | 3.97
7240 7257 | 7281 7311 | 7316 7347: -0.45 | 3.98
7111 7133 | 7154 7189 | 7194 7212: 0.65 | 3.72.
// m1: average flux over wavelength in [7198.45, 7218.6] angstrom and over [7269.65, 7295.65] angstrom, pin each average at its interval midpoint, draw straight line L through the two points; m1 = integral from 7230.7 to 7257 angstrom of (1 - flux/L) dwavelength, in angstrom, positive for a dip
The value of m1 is 0.8 angstrom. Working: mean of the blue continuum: 3.75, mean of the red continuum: 4.03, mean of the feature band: 3.76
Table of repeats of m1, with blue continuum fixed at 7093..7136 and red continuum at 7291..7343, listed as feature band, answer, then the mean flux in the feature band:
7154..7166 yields 0.3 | 3.68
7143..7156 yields 0.2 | 3.7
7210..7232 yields 0.8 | 3.75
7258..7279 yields 0.1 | 3.98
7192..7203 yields 0.4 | 3.72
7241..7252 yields 0.7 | 3.72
